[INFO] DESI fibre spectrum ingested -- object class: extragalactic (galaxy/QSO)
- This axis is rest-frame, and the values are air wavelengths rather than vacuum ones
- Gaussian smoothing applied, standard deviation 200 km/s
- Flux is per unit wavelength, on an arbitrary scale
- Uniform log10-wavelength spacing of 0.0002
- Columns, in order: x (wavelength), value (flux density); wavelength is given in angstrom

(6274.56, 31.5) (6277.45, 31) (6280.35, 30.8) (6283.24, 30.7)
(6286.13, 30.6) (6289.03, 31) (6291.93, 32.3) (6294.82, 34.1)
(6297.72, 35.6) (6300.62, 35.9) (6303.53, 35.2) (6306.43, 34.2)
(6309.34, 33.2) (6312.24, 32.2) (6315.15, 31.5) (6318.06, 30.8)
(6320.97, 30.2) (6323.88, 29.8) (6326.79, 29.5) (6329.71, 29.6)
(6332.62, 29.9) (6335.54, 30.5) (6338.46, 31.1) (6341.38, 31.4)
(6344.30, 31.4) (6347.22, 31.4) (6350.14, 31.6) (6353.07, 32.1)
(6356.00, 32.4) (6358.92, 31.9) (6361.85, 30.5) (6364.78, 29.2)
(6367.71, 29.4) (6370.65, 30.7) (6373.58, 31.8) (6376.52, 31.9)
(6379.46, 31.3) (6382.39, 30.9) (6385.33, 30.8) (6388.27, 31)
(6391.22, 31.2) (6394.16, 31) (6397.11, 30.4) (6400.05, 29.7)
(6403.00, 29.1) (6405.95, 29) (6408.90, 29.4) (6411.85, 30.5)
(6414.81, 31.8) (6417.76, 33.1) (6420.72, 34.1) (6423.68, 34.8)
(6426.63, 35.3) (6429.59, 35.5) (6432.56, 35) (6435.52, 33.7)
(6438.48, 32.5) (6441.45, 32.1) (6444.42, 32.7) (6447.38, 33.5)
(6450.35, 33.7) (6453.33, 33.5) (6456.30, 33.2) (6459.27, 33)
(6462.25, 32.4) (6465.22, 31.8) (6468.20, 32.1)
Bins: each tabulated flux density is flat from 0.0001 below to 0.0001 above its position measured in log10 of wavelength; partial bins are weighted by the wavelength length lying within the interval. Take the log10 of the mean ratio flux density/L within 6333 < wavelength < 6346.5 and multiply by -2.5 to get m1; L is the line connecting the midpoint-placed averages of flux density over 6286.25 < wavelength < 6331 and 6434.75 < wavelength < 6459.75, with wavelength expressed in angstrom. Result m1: 0.050 mag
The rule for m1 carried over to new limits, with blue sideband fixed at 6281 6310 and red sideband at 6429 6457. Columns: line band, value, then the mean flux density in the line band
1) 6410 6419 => 0.06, 31.7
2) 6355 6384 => 0.08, 31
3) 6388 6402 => 0.10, 30.6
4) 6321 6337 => 0.12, 29.9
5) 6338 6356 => 0.06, 31.6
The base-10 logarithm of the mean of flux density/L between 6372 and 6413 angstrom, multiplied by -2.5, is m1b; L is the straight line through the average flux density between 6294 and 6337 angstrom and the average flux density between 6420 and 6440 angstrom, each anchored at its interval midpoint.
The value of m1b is 0.10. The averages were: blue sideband 32.1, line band 30.6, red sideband 34.4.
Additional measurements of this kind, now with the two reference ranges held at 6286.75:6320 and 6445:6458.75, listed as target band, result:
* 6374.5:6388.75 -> 0.070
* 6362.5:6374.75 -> 0.103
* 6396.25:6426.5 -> 0.065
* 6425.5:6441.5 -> -0.025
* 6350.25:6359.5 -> 0.039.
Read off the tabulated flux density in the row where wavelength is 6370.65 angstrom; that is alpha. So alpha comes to 30.7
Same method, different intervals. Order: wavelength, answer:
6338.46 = 31.1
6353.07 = 32.1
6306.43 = 34.2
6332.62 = 29.9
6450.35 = 33.7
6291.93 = 32.3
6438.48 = 32.5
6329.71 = 29.6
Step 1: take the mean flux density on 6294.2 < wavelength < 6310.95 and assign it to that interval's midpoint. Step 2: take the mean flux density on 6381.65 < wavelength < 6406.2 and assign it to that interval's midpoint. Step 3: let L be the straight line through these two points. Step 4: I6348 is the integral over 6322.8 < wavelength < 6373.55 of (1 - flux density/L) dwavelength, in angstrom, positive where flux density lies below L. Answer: 2.75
